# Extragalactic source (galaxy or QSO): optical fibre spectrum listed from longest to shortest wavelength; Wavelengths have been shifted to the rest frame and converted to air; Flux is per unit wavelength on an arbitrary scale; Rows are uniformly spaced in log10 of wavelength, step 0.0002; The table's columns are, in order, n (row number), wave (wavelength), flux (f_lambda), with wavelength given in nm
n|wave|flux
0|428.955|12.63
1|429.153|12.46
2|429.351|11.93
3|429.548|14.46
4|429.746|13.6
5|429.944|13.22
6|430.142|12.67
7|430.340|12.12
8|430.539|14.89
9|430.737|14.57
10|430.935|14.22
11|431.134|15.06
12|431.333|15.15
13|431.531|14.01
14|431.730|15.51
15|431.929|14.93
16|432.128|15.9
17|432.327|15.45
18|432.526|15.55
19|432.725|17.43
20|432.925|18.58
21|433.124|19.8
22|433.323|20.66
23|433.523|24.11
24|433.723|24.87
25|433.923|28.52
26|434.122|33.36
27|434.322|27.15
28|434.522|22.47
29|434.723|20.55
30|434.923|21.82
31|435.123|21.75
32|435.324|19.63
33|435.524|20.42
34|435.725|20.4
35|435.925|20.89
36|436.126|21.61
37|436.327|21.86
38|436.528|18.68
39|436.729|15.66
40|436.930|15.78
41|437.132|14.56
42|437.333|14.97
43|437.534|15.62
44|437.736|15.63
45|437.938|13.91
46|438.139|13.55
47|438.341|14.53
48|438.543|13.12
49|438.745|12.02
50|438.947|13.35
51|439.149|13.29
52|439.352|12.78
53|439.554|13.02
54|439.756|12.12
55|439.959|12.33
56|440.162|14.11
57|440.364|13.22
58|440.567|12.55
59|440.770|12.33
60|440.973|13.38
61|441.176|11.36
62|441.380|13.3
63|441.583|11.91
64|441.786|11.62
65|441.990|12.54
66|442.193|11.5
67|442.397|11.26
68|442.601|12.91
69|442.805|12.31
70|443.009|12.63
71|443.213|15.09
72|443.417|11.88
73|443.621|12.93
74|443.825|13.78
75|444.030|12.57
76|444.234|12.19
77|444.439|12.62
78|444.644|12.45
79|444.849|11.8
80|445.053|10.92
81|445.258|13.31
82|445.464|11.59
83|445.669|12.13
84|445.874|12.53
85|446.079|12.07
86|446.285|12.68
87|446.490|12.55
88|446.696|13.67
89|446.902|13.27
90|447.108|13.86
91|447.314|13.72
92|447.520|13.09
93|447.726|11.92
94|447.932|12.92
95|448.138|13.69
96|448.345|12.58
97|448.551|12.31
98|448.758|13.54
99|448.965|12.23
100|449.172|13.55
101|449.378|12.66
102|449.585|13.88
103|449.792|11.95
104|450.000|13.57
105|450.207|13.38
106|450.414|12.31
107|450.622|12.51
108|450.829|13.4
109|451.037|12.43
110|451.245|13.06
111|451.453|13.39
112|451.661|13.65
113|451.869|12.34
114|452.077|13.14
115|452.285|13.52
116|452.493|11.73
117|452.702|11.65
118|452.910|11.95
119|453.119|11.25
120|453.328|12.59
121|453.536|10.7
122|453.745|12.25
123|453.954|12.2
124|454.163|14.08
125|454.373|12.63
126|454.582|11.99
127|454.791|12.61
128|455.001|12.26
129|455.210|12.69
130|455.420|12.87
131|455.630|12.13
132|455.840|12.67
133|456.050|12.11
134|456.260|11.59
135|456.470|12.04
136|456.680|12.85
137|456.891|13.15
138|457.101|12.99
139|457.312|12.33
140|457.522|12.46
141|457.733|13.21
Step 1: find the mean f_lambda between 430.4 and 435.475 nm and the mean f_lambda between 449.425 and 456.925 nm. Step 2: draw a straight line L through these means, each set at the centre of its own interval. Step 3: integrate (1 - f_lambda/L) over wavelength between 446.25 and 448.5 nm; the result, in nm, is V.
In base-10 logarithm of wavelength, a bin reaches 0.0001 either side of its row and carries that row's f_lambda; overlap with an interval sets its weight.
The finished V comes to 0.223 nm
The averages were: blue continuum 19.4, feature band 13.1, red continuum 12.6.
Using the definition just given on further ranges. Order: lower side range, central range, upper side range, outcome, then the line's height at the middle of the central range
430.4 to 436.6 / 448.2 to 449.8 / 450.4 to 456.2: 0.13 nm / 14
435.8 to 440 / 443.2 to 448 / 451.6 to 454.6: 0.39 nm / 13.8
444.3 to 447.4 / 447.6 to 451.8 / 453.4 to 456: -0.14 nm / 12.5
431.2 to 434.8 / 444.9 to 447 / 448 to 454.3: 0.34 nm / 14.9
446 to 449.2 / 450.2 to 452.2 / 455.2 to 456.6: -0.04 nm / 12.7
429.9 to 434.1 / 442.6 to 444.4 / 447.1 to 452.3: 0.20 nm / 14.5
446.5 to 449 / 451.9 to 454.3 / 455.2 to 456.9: 0.07 nm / 12.6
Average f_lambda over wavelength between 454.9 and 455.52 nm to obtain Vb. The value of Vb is 12.6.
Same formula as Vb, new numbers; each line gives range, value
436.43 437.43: 15.9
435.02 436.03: 20.6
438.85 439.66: 13.1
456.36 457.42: 12.7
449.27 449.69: 13.3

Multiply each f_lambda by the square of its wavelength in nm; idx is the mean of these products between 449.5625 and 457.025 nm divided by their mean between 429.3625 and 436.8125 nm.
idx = 0.7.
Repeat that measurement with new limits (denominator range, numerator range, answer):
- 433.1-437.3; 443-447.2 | 0.62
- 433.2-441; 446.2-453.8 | 0.77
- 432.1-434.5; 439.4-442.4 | 0.59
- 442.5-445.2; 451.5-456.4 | 1.03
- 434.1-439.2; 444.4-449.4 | 0.74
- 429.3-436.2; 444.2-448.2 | 0.72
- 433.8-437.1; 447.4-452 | 0.63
